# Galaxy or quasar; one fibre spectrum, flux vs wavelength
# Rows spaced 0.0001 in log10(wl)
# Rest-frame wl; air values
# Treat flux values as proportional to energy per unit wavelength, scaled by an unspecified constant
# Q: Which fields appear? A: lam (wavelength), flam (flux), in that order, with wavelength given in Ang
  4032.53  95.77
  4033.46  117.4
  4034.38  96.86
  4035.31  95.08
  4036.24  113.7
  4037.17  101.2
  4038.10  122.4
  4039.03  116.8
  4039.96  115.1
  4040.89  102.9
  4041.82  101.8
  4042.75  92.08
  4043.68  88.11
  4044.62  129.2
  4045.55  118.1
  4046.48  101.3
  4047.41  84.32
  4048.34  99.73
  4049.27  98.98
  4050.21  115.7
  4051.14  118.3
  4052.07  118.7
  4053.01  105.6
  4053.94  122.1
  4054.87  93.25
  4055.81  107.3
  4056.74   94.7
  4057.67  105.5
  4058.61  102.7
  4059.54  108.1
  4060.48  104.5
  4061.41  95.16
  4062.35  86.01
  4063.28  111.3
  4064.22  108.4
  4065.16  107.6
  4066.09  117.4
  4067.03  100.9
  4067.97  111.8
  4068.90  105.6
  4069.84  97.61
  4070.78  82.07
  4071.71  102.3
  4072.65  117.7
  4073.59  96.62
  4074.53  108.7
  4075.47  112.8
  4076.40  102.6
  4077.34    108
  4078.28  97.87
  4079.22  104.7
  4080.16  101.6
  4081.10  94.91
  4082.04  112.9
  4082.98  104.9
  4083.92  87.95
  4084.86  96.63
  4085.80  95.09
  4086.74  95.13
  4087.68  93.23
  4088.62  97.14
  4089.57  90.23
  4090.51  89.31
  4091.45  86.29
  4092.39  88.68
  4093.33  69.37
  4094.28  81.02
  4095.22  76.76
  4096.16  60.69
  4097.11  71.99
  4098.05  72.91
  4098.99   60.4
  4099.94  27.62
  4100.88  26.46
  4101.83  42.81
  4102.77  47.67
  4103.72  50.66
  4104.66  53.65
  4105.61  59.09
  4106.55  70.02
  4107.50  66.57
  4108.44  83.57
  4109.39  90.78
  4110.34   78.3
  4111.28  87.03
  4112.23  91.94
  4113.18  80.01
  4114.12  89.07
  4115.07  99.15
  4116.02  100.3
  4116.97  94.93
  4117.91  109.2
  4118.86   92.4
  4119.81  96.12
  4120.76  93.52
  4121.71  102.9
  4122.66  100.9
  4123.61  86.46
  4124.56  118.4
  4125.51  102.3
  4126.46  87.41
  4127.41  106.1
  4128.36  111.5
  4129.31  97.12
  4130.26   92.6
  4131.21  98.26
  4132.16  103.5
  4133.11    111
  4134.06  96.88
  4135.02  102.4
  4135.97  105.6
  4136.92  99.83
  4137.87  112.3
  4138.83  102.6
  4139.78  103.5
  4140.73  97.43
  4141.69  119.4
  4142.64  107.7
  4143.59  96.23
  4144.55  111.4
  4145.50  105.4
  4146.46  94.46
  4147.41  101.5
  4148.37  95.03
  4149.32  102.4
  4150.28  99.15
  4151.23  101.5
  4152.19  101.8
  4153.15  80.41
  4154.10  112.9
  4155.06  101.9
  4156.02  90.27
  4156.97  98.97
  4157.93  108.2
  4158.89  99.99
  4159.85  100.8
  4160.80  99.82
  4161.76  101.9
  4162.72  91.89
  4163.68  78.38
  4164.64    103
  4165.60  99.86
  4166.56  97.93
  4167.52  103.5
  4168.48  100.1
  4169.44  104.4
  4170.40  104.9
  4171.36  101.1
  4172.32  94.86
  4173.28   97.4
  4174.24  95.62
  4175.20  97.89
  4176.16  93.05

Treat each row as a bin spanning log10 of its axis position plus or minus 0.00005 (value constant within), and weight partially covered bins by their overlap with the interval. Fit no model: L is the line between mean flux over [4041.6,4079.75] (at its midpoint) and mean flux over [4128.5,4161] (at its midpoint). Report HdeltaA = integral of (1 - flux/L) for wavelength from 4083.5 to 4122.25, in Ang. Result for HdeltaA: 9.0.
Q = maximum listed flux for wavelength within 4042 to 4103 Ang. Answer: 129.2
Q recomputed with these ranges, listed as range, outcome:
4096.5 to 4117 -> 100.3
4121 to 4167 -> 119.4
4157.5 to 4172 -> 108.2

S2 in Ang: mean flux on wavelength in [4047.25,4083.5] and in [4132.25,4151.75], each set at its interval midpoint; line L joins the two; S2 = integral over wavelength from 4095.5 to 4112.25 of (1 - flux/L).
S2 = 6.6 Ang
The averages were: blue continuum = 104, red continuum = 103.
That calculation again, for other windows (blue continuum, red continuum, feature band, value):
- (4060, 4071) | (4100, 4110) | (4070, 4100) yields -3.8 Ang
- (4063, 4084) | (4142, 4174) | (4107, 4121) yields 1.6 Ang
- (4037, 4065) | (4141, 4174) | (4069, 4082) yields 0.2 Ang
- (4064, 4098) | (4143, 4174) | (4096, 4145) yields 4.9 Ang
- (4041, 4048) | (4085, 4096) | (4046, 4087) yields -3.7 Ang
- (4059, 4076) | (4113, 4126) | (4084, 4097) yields 2.0 Ang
